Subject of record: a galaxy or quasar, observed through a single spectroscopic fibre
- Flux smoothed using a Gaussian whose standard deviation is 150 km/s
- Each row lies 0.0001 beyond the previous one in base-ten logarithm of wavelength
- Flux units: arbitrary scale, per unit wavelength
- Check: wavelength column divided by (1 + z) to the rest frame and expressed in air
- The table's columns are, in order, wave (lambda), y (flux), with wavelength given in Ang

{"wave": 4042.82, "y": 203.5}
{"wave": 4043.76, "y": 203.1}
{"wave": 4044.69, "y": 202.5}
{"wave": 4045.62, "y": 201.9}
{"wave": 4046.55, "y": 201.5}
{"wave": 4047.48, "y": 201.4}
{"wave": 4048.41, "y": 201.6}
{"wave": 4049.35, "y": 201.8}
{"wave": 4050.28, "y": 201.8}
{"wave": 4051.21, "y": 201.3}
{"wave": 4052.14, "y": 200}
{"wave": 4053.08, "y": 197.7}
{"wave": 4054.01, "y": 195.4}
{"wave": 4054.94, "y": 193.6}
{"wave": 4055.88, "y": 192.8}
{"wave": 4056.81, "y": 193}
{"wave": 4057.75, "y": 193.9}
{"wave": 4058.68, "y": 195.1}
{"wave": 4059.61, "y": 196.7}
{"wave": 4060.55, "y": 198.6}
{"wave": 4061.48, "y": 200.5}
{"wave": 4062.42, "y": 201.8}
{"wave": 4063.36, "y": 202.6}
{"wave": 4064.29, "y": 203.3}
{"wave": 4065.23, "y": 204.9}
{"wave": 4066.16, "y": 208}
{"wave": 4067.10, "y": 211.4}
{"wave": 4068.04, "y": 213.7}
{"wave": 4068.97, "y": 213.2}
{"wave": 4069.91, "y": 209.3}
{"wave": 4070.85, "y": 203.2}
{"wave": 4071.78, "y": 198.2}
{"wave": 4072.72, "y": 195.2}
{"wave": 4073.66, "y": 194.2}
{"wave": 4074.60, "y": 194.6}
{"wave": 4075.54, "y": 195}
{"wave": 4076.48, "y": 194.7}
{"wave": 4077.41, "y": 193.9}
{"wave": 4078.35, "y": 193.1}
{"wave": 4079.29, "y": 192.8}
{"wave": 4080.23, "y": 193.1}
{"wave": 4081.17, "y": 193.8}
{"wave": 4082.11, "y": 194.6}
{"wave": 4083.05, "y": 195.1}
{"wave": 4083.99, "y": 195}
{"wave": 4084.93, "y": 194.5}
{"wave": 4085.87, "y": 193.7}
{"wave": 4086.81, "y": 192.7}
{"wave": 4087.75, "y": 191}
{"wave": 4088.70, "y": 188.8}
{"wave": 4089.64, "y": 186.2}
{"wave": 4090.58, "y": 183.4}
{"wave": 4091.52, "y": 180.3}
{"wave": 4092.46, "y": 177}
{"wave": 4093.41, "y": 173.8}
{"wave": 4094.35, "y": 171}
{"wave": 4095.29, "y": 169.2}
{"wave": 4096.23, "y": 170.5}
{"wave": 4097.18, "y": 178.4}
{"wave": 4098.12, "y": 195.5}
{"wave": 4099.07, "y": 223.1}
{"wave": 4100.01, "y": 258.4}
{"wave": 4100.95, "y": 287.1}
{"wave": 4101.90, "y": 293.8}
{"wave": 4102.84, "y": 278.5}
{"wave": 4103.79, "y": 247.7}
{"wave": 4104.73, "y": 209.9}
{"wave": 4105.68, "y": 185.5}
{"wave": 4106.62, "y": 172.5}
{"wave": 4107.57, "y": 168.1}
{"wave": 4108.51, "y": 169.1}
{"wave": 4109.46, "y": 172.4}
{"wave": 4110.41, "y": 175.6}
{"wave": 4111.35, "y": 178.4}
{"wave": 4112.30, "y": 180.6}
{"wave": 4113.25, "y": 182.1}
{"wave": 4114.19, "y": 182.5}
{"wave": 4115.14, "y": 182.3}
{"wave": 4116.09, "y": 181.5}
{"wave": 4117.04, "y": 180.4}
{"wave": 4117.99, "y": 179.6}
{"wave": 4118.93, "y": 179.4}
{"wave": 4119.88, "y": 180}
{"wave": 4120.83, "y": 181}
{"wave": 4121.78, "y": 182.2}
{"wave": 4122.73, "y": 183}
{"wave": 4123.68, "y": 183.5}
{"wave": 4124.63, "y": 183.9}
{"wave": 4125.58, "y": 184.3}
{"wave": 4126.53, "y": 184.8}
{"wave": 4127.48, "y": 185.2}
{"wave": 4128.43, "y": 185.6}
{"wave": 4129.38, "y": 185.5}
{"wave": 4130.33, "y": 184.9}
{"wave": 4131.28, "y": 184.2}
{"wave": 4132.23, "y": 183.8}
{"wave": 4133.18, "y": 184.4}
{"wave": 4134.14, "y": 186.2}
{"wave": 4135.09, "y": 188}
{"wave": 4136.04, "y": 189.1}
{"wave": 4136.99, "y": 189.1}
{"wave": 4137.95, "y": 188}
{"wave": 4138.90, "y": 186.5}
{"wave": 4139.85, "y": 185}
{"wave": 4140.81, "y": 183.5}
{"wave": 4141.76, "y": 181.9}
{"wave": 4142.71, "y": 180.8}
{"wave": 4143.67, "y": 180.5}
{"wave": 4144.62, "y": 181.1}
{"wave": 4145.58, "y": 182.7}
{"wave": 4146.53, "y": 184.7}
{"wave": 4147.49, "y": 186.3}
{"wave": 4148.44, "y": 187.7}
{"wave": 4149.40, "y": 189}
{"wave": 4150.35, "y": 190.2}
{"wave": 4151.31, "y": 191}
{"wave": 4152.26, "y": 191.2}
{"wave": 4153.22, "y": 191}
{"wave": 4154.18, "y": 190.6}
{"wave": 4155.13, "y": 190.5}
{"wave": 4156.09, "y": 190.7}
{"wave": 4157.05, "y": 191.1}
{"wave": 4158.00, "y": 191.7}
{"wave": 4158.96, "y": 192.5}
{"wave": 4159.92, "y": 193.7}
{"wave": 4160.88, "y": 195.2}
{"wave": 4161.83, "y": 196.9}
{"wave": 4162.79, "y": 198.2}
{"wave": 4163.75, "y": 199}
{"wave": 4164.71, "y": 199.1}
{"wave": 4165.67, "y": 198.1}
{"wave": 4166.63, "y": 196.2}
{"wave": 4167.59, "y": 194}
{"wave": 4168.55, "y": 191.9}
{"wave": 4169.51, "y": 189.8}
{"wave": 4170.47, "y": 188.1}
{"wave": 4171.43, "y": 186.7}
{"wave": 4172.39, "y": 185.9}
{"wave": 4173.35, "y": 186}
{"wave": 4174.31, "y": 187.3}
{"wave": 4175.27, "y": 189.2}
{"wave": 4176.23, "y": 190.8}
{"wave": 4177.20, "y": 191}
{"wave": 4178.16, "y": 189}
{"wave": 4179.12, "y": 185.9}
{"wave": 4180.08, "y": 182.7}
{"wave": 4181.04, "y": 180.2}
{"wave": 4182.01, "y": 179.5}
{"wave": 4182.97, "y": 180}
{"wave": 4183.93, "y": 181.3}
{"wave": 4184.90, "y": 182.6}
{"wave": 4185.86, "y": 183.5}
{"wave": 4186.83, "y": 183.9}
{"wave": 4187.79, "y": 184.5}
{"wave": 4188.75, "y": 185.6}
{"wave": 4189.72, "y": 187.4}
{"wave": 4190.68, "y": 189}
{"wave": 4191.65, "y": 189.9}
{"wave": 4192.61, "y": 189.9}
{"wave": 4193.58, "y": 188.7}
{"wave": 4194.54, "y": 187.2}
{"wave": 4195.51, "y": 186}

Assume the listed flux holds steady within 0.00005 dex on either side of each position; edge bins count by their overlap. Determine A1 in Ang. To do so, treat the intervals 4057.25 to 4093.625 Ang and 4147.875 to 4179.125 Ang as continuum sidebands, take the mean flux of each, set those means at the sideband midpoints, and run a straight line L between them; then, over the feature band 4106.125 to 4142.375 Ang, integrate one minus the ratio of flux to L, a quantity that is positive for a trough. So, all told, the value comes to 2.2 Ang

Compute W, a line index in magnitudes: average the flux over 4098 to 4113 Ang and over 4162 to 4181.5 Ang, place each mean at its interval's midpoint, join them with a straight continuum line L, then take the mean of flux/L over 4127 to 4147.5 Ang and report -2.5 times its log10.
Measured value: 0.10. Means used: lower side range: 212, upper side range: 191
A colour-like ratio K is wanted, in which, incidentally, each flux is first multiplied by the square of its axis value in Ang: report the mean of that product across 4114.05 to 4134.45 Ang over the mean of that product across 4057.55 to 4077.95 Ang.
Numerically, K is 0.9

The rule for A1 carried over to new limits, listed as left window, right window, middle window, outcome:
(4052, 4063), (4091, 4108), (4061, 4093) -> 0.81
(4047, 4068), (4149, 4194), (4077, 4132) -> 0.97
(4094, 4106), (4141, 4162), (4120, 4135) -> 1.45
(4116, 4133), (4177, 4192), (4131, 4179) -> -1.39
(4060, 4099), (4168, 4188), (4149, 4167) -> -0.58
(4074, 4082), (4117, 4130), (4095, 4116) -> -1.72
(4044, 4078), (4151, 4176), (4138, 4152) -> 0.61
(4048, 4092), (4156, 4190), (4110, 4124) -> 0.92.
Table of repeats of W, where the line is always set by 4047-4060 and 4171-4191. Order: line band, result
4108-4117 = 0.08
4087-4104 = -0.08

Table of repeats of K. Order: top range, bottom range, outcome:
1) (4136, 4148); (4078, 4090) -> 0.98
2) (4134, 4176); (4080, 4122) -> 1.00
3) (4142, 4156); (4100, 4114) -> 0.92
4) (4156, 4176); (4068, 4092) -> 1.03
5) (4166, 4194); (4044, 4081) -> 0.99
